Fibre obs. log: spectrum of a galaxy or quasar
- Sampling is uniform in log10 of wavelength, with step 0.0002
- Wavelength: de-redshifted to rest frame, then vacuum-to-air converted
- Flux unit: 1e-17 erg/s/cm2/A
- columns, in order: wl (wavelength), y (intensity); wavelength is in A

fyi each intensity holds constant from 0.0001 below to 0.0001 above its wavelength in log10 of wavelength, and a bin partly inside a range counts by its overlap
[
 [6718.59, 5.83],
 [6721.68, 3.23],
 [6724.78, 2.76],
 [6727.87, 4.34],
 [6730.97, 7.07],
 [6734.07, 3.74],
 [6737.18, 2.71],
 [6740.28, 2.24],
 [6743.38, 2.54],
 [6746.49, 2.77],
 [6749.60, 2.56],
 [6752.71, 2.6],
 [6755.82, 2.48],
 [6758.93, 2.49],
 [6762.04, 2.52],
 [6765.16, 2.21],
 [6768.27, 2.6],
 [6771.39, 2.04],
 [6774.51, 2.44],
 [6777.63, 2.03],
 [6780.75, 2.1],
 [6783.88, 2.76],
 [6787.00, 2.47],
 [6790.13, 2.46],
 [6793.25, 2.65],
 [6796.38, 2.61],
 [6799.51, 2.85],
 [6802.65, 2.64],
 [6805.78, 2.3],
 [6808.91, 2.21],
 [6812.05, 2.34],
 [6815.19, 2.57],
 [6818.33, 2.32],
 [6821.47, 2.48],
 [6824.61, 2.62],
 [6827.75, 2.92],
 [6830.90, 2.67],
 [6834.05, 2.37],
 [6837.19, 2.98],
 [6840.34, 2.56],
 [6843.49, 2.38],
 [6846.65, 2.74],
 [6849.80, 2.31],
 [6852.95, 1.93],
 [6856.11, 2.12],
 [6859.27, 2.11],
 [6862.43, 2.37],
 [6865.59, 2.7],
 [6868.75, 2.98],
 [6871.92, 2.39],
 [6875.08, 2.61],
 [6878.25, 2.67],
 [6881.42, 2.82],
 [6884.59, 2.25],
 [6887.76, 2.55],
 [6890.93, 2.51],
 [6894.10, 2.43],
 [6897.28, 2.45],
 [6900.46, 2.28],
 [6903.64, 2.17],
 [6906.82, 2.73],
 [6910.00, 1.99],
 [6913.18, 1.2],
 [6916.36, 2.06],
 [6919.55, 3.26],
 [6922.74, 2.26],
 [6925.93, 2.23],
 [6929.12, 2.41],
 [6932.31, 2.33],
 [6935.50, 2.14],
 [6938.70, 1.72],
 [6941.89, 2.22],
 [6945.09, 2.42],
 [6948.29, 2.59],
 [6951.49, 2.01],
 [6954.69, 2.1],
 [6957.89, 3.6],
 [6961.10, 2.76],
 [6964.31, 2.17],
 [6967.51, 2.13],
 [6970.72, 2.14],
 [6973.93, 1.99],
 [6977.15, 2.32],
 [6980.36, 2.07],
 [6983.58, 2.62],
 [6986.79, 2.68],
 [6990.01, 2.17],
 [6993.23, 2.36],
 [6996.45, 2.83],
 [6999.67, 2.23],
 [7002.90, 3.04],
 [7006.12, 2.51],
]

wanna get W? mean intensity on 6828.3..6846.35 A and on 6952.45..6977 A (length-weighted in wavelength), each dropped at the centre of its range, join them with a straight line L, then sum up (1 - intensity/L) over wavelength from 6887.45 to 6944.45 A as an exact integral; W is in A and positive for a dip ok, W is 4.9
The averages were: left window 2.62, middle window 2.27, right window 2.4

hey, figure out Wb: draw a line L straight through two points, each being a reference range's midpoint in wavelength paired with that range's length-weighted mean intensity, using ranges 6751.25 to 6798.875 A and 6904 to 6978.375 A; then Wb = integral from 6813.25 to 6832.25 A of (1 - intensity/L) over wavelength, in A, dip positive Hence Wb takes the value -1.5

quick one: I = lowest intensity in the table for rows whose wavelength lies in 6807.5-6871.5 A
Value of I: 1.93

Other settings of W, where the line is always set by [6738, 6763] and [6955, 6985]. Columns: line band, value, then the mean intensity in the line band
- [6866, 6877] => -0.90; 2.66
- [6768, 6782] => 1.70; 2.21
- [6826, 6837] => -0.92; 2.69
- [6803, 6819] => 0.80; 2.37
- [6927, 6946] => 1.77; 2.2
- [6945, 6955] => 0.56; 2.28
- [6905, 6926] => 1.63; 2.25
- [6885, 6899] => -0.07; 2.46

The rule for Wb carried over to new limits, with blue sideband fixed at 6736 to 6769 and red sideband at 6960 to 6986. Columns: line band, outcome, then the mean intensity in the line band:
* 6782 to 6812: -0.80 A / 2.53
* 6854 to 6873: -0.29 A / 2.43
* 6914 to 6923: -0.44 A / 2.45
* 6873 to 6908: -1.85 A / 2.49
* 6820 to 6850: -2.34 A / 2.62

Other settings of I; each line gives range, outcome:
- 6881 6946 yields 1.2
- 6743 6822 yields 2.03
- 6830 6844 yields 2.37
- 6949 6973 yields 2.01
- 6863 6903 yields 2.25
